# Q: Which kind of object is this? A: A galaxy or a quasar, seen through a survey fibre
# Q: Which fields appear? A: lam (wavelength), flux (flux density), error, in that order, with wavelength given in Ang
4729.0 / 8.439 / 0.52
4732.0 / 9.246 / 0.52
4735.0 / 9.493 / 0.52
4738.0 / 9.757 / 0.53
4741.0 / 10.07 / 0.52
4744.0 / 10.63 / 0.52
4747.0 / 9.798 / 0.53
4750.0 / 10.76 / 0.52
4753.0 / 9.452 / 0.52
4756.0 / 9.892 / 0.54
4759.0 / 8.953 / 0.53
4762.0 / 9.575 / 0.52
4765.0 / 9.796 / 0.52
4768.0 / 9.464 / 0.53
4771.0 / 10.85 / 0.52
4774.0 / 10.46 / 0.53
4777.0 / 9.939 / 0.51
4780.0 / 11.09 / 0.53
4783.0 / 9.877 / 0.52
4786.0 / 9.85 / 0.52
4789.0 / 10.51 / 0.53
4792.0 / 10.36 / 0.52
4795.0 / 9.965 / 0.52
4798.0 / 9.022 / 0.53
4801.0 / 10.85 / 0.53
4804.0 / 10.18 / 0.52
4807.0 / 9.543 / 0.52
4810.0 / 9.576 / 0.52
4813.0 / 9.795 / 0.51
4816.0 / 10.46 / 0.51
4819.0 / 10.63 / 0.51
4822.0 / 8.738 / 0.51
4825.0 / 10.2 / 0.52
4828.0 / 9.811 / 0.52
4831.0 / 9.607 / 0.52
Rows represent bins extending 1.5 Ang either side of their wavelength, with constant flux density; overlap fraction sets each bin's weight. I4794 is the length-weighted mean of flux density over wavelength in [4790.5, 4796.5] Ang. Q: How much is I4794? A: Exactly 10.2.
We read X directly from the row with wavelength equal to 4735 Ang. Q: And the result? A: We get 9.493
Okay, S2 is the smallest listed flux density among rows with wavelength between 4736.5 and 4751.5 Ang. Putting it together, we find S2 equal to 9.757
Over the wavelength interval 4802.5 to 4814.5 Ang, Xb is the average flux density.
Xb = 9.77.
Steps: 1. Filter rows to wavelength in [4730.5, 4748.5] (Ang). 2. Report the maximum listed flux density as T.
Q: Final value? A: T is 10.63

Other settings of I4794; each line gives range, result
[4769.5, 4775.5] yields 10.7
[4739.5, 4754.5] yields 10.1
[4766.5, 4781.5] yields 10.4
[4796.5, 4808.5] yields 9.9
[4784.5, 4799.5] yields 9.94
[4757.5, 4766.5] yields 9.44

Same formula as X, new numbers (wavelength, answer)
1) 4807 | 9.543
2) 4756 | 9.892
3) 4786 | 9.85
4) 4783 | 9.877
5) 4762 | 9.575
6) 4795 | 9.965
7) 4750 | 10.76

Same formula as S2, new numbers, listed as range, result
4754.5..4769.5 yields 8.953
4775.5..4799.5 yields 9.022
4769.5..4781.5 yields 9.939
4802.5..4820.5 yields 9.543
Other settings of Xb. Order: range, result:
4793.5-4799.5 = 9.49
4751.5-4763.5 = 9.47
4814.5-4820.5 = 10.5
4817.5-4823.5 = 9.68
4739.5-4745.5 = 10.3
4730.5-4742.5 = 9.64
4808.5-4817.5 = 9.94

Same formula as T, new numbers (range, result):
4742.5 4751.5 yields 10.76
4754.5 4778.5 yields 10.85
